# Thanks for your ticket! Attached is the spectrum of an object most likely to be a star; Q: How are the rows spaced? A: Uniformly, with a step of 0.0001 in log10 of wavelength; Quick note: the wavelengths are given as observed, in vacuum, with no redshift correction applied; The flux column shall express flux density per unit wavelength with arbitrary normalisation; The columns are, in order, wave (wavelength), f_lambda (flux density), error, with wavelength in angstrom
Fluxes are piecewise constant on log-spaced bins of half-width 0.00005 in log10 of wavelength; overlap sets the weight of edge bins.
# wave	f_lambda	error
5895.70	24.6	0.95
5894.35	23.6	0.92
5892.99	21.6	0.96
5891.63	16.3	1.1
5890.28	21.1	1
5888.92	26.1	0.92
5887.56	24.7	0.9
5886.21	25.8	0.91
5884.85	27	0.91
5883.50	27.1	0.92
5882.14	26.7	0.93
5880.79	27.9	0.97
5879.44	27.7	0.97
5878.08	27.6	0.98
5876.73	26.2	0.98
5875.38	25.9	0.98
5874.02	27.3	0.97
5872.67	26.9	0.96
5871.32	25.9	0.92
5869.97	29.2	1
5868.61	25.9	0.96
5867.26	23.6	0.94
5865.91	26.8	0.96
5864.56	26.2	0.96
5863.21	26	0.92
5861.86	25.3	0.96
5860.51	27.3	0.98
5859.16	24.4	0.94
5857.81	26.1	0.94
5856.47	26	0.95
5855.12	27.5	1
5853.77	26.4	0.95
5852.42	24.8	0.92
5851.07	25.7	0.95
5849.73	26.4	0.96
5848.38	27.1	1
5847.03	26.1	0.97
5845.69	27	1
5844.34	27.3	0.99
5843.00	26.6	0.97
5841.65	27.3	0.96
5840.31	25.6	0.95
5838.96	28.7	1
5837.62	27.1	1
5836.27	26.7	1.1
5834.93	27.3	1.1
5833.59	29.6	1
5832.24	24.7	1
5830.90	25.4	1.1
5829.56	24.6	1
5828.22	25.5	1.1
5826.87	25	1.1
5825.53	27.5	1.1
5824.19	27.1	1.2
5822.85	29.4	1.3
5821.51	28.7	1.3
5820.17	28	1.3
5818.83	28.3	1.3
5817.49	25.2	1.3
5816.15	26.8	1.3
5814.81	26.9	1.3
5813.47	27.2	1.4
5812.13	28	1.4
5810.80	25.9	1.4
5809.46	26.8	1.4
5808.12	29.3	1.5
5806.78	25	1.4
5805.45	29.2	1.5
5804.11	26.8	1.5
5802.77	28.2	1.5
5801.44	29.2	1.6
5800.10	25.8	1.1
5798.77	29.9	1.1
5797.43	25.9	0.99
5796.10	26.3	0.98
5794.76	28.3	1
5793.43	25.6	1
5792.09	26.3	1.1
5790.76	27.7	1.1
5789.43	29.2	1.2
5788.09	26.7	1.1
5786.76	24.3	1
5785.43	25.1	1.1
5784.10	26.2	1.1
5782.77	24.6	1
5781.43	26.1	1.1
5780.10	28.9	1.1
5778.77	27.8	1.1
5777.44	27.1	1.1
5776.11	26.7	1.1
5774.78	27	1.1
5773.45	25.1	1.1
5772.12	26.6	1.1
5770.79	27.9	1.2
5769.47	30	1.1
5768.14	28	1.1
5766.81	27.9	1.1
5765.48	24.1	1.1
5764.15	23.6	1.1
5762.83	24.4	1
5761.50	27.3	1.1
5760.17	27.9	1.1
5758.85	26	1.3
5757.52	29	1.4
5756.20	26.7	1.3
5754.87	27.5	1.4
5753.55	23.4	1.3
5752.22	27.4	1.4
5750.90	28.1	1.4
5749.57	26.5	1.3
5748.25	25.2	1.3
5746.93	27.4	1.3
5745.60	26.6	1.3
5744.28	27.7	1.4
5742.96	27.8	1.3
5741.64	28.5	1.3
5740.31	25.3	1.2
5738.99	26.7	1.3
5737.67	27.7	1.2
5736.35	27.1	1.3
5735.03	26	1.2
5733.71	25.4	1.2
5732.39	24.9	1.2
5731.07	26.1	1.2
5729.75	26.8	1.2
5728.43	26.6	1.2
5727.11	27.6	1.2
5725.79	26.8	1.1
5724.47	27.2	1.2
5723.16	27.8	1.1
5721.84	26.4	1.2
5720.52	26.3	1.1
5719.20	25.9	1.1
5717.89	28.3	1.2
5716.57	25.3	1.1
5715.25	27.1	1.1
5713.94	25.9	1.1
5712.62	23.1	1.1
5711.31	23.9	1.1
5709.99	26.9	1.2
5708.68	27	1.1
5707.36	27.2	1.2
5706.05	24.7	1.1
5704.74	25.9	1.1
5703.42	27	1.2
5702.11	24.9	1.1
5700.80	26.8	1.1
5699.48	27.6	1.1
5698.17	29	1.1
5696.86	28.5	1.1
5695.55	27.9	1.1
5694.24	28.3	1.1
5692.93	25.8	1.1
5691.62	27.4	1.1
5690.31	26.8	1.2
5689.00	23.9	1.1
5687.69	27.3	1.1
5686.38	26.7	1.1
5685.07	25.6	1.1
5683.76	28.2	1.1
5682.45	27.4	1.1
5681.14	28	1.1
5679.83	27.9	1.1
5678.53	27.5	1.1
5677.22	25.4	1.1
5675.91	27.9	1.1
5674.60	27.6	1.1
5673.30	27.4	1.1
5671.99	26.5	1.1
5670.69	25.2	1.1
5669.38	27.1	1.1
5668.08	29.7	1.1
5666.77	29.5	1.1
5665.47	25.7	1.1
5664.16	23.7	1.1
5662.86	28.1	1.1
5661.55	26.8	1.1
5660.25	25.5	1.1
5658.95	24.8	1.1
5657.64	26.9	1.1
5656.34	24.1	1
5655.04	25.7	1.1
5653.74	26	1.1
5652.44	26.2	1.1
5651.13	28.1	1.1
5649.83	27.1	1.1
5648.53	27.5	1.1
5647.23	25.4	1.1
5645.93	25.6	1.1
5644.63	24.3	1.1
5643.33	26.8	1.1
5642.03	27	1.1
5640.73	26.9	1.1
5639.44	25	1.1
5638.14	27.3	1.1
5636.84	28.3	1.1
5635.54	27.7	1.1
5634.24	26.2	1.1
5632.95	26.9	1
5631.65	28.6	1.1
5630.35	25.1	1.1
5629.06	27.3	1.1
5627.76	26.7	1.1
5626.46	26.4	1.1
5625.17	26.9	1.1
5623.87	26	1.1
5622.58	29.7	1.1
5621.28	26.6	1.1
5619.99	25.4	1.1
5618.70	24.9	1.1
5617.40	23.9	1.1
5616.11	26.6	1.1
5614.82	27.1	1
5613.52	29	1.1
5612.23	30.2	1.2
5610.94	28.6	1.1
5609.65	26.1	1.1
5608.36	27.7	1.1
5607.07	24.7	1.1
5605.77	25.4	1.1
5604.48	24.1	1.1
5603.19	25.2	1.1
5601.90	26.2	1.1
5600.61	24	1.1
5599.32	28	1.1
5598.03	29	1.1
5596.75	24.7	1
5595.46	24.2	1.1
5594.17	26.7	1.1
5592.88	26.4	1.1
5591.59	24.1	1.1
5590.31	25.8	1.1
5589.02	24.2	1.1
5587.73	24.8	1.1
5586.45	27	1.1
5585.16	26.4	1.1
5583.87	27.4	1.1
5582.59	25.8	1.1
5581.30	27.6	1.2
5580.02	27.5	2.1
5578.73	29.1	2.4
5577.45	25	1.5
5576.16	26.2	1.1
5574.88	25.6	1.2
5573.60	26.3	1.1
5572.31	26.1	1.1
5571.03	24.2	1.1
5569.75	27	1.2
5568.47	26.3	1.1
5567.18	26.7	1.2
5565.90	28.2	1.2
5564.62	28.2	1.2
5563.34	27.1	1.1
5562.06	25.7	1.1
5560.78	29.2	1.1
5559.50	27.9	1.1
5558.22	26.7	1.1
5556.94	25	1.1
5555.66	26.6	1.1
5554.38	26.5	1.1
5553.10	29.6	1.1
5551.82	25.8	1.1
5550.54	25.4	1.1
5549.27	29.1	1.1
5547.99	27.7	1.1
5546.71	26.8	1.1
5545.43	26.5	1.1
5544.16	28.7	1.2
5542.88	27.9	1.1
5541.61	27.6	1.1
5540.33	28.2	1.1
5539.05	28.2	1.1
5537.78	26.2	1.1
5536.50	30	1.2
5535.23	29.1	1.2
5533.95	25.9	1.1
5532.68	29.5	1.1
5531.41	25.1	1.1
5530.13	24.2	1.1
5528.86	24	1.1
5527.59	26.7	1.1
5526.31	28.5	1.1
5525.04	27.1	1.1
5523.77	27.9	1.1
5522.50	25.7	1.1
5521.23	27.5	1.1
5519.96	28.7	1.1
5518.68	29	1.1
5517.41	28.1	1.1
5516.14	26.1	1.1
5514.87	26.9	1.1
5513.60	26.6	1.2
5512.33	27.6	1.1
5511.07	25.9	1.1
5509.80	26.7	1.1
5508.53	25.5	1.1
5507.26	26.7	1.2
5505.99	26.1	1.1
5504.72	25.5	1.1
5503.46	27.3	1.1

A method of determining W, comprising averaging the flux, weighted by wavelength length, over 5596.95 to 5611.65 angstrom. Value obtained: 26.3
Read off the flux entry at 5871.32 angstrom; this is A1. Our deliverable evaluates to 25.9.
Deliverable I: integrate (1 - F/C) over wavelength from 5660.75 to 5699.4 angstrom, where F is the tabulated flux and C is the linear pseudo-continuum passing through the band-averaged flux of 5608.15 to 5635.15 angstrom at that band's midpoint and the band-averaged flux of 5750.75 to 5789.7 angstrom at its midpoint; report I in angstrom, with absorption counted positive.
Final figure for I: -0.4 angstrom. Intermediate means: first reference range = 26.9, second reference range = 26.6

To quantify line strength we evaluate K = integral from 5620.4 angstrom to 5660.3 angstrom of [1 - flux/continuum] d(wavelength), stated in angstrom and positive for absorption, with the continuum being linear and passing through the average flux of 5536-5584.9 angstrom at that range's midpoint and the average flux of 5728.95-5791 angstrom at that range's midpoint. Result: 0.55 angstrom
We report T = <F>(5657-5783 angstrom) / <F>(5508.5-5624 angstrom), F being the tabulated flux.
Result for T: 1.00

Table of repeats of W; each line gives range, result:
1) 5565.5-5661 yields 26.4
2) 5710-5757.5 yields 26.5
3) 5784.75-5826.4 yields 27.2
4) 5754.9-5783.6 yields 26.8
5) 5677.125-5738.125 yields 26.6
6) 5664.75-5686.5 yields 27.3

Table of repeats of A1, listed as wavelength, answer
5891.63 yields 16.3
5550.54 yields 25.4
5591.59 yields 24.1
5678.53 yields 27.5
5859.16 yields 24.4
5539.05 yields 28.2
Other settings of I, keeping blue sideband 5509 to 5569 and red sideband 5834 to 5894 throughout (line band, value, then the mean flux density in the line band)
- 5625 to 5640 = 0.0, 26.9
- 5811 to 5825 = -0.7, 27.5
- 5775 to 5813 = -1.1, 27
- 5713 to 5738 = 0.0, 26.5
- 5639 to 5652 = 0.2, 26.4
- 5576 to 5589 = 0.2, 26.6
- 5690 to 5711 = -0.2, 26.9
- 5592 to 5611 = 0.7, 26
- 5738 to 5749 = -0.2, 26.9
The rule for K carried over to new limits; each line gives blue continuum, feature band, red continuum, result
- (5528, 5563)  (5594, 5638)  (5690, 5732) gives 0.5 angstrom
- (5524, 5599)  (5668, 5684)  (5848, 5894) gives -0.5 angstrom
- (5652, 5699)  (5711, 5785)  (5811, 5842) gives 0.8 angstrom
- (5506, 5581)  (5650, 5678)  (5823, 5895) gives 0.1 angstrom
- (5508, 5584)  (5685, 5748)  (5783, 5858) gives 0.8 angstrom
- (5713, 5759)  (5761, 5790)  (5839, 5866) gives 0.0 angstrom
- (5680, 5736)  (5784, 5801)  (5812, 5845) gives 0.1 angstrom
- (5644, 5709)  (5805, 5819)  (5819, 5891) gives -0.3 angstrom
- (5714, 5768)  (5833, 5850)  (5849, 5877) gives -0.6 angstrom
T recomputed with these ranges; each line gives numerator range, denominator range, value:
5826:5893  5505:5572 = 0.96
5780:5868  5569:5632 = 1.01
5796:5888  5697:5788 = 1.01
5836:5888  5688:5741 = 1.00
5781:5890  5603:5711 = 1.00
